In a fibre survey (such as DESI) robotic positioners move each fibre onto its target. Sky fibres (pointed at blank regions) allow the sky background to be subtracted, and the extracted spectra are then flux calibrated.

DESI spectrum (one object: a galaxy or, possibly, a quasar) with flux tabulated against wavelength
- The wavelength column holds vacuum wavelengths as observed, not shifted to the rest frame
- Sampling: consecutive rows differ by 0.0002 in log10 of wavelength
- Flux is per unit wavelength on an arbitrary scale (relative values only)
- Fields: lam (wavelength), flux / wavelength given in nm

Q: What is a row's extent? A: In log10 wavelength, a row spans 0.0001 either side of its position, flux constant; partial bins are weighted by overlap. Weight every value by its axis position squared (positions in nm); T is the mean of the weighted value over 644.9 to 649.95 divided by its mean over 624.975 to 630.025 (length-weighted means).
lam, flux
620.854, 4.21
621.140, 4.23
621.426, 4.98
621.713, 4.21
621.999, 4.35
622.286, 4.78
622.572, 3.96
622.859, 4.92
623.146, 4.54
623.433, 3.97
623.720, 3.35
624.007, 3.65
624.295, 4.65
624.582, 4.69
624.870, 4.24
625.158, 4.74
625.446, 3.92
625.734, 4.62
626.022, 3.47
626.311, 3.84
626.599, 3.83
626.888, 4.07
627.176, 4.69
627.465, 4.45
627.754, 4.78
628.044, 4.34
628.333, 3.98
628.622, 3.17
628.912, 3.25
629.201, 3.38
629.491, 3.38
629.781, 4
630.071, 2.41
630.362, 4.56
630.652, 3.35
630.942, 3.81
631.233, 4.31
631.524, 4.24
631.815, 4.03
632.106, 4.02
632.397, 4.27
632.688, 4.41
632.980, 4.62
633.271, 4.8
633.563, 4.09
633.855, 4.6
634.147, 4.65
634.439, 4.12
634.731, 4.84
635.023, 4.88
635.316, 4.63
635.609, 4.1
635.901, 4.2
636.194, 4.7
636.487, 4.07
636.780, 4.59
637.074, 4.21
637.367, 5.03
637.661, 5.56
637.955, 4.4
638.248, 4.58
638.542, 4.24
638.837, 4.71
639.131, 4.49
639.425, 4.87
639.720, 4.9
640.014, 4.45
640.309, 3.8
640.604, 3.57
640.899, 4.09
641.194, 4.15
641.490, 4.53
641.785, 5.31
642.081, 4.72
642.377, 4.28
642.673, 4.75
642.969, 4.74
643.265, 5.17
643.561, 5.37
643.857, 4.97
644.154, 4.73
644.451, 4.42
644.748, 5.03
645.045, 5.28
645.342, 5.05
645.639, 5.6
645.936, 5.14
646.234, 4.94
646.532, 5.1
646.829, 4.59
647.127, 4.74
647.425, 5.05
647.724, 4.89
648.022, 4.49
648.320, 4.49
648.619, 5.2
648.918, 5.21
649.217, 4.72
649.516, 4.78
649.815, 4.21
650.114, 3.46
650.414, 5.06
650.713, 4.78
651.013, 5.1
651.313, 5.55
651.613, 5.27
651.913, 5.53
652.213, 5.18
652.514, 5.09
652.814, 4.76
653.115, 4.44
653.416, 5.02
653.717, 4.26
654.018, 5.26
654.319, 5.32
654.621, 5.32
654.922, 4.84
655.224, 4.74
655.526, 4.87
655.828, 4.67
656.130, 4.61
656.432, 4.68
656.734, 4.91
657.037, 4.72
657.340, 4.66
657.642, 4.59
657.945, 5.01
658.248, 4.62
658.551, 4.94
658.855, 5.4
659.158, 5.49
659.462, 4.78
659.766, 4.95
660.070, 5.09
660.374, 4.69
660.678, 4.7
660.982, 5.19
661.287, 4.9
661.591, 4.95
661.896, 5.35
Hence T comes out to 1.32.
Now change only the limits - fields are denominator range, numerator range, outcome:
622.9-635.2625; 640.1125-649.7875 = 1.21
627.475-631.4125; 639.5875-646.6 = 1.31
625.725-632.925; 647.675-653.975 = 1.31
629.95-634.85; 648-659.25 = 1.24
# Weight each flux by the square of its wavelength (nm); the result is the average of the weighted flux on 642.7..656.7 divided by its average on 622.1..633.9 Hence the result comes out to 1.3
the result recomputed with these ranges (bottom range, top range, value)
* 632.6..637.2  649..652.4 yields 1.15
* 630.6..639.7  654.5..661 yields 1.17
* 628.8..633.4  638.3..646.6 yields 1.25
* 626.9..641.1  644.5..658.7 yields 1.21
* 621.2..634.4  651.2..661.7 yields 1.30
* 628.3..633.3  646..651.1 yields 1.30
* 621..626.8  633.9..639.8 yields 1.13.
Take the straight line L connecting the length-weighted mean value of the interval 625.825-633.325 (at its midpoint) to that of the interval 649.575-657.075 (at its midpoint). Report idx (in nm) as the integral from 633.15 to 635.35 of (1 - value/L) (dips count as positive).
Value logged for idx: -0.22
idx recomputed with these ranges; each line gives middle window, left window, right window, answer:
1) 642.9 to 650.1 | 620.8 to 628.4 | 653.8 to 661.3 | -0.29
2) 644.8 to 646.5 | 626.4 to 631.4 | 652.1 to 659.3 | -0.26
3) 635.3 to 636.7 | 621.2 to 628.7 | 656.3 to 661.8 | 0.04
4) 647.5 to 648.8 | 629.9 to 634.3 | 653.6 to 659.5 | -0.04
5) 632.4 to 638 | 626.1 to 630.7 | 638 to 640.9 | -0.50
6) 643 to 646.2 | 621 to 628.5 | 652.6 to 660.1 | -0.28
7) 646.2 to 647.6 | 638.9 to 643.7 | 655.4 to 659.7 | -0.06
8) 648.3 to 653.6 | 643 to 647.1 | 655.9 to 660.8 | 0.06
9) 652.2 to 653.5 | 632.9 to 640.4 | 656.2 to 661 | -0.02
